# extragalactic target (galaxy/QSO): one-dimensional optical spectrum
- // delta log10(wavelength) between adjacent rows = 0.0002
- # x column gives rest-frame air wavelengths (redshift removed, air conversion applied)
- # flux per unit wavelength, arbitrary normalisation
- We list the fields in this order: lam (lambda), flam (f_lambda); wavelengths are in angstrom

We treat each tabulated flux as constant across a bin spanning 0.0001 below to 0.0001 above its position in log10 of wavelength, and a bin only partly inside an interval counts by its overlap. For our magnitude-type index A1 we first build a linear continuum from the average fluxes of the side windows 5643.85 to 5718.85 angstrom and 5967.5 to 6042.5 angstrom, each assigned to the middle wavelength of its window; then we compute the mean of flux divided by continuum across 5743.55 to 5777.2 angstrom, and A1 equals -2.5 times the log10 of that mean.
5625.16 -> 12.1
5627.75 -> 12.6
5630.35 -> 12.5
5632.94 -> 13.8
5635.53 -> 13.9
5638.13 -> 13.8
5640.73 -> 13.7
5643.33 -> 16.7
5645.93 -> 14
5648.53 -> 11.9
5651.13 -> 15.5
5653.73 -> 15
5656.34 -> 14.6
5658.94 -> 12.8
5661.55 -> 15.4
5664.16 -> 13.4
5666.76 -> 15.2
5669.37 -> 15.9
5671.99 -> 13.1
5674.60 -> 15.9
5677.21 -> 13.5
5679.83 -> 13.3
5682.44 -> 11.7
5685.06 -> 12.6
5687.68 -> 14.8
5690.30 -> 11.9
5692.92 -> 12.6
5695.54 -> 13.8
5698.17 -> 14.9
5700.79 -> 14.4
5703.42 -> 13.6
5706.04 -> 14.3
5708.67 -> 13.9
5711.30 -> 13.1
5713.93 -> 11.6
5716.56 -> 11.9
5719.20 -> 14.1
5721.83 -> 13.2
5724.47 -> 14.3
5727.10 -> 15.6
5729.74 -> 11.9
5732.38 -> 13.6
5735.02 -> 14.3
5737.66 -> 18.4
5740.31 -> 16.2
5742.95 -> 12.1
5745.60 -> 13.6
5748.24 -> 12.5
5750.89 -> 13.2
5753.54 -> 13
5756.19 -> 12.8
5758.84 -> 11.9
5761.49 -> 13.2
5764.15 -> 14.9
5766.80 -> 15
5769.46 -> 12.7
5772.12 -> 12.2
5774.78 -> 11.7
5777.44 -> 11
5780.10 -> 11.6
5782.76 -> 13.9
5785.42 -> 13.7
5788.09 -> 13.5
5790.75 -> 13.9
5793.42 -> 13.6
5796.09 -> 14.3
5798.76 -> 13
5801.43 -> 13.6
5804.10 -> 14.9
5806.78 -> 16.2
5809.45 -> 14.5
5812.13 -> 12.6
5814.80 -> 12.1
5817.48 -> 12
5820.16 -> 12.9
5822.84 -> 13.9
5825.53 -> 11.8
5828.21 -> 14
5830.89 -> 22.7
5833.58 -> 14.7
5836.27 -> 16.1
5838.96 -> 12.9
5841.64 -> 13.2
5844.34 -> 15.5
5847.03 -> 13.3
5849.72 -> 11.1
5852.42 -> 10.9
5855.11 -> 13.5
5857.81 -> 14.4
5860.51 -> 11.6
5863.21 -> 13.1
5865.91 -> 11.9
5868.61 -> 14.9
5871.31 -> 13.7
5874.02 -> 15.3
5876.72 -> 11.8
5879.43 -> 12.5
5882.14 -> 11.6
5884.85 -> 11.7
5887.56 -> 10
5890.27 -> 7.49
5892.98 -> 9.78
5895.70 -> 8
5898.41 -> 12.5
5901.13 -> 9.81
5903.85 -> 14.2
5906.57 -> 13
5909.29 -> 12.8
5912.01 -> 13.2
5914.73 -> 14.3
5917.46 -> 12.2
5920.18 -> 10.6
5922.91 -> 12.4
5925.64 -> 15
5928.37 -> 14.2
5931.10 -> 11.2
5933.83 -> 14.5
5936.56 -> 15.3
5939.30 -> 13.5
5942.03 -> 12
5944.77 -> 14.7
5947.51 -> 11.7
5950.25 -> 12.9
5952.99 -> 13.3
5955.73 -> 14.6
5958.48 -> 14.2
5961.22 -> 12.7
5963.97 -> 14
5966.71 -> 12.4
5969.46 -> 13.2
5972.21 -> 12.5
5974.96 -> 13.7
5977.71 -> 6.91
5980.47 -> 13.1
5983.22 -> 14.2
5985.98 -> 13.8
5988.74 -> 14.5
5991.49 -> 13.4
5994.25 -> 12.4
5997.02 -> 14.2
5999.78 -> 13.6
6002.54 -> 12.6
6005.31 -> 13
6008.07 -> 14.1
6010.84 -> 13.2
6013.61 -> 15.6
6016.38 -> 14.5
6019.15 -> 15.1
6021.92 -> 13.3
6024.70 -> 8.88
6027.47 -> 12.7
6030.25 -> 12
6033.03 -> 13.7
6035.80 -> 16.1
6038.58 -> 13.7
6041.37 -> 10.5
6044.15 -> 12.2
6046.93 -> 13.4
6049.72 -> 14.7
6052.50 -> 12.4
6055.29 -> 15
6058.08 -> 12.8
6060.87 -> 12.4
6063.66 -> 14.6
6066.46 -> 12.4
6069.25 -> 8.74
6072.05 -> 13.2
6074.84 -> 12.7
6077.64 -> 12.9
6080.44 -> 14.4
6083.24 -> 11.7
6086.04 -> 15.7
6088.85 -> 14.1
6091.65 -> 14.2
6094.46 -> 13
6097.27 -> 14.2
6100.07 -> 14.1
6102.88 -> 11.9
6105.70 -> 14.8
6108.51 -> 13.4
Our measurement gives 0.05 mag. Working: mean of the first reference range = 13.8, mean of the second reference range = 13.1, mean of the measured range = 13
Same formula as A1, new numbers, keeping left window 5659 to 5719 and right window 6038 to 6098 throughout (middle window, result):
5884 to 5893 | 0.36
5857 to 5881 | 0.02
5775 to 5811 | -0.01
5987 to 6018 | -0.04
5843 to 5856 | 0.05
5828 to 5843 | -0.17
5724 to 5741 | -0.10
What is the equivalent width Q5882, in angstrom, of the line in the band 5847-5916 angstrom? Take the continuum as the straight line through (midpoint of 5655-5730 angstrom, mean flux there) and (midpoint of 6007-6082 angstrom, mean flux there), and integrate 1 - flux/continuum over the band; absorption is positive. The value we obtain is 6.5 angstrom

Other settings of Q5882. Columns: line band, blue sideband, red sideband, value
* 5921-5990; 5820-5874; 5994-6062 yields 1.67 angstrom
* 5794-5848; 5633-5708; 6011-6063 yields -1.96 angstrom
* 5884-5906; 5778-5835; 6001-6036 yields 5.13 angstrom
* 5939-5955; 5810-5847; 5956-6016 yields 0.51 angstrom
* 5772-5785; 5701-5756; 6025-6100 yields 1.38 angstrom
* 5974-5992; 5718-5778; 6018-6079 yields 0.38 angstrom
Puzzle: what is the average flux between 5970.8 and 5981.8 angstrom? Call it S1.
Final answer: 11.5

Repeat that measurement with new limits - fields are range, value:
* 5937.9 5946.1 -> 13.4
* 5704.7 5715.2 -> 13.2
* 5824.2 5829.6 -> 13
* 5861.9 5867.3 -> 12.5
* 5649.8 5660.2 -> 14.5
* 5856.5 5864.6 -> 13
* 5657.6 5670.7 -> 14.5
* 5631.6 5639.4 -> 13.8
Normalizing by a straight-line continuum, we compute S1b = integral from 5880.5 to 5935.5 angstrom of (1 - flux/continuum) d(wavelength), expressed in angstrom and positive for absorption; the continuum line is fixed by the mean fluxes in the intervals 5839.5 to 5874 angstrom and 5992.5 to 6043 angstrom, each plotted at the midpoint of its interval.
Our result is 5.25 angstrom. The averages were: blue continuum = 13.2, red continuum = 13.3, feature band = 12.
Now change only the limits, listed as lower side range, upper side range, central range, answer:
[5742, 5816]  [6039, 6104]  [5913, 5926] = 0.4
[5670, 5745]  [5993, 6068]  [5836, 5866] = 1.1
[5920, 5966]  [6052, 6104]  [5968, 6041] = 0.6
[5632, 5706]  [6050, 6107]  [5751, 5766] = 0.7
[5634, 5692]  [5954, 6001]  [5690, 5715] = 0.8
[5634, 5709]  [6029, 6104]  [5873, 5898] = 4.9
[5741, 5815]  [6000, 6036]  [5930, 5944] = -0.1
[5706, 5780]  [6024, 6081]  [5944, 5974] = -0.6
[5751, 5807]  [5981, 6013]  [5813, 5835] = -1.4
